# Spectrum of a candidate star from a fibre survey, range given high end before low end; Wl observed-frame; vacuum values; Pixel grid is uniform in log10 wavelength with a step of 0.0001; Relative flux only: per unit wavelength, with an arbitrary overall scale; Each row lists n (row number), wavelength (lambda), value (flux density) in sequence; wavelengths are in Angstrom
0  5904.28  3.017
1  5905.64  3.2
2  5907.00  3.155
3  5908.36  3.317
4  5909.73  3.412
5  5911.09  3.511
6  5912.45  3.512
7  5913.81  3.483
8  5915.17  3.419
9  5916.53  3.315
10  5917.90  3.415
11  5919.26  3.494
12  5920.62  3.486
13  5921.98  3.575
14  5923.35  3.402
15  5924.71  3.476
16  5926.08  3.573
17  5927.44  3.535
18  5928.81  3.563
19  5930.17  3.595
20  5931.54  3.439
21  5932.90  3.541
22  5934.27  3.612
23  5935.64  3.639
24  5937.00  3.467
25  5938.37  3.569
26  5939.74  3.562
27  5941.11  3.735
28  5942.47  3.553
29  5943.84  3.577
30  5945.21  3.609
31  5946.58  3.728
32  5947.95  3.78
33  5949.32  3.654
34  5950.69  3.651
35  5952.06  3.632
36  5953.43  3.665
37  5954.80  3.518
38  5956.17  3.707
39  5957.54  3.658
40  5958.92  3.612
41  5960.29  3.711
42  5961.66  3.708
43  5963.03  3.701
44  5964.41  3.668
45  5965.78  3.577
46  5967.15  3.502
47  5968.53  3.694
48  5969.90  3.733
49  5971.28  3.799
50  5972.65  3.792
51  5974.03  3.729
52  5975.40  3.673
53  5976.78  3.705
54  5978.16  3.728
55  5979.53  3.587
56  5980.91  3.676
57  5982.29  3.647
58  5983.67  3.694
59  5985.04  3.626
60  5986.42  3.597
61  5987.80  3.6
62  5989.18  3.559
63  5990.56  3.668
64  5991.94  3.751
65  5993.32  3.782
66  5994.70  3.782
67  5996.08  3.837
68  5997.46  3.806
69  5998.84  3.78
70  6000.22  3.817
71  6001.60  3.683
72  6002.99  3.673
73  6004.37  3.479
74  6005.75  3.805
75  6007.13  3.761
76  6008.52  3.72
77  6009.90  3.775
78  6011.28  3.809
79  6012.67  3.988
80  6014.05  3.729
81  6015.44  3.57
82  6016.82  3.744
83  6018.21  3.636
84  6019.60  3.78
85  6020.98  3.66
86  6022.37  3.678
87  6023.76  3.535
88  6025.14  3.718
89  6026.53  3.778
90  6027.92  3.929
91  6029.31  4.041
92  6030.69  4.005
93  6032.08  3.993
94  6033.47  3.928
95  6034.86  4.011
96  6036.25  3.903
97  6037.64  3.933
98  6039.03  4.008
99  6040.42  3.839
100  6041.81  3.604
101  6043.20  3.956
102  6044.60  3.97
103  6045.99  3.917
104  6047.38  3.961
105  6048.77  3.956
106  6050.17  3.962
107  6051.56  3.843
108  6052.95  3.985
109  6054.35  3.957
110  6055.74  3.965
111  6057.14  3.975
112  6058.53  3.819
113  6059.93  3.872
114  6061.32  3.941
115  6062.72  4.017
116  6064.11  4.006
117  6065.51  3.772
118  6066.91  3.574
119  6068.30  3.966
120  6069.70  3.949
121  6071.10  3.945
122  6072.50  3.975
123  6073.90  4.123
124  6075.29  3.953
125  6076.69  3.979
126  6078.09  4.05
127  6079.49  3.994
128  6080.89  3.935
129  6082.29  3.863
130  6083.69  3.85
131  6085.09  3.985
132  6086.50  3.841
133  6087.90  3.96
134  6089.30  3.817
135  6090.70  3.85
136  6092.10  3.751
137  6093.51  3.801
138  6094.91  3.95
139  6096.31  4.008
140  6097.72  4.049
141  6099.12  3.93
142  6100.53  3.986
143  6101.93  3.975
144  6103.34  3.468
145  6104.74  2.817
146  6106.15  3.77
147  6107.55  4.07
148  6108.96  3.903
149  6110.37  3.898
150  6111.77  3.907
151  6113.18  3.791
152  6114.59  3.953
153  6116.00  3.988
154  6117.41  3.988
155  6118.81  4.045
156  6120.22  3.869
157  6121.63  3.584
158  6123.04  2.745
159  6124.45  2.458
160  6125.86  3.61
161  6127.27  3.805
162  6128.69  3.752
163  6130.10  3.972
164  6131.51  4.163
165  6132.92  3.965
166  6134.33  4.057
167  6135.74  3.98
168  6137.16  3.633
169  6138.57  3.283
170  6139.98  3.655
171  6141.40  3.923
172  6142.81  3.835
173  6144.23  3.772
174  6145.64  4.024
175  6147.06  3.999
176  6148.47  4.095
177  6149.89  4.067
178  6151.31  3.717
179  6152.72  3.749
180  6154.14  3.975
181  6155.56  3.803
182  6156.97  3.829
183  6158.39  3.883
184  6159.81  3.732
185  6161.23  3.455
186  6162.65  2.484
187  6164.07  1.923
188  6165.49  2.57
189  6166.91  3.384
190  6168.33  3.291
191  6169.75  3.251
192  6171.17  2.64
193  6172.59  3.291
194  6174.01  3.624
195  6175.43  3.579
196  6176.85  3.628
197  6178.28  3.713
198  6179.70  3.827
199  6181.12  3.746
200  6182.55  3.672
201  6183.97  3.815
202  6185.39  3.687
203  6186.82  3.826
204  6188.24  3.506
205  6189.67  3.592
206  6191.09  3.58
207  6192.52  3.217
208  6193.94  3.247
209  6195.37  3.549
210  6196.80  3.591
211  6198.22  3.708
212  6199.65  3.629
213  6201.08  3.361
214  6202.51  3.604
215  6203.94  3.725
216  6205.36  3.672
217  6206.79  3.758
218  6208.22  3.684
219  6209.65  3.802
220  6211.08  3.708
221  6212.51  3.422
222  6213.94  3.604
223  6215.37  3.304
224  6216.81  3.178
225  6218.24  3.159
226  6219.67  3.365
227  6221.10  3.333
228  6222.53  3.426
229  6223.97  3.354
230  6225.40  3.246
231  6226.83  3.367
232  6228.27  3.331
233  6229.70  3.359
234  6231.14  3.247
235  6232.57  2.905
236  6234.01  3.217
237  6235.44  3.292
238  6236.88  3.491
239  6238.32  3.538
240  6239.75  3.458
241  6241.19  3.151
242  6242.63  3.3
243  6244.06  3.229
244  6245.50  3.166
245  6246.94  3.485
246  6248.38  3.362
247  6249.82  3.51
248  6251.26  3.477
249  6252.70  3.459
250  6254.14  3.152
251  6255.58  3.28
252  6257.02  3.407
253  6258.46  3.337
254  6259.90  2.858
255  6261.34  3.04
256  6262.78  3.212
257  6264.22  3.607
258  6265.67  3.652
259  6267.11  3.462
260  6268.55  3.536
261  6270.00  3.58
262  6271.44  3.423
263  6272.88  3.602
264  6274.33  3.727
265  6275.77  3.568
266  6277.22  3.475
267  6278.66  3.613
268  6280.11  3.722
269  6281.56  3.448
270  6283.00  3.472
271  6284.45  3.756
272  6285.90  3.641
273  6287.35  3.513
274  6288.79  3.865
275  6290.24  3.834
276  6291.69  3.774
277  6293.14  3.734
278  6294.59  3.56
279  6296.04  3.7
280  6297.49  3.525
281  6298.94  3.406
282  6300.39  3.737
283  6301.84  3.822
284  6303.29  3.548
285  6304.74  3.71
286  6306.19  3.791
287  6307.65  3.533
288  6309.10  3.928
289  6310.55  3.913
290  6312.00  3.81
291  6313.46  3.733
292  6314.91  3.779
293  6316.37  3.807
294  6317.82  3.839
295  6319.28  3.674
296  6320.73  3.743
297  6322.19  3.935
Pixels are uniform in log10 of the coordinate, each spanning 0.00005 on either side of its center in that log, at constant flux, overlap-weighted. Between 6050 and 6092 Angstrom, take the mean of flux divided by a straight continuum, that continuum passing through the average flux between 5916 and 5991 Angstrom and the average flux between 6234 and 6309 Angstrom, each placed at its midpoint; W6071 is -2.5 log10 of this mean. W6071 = -0.10 mag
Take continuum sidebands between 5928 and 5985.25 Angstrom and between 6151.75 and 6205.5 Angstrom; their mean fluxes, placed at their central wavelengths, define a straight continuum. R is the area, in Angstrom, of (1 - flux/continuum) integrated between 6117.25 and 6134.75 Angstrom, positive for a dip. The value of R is -0.78 Angstrom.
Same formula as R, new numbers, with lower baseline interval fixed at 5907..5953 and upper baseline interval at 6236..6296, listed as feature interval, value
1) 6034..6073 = -4.4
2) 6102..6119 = -1.4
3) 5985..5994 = -0.3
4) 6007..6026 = -1.1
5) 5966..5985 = -0.8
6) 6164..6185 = 0.7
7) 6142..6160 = -2.0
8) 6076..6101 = -2.9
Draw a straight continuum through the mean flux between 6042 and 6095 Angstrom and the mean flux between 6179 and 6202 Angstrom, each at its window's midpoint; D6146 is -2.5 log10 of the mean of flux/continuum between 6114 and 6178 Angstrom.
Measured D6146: 0.03 mag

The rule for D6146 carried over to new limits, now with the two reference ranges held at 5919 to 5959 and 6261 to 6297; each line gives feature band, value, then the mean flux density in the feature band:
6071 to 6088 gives -0.11 mag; 3.96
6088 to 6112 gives -0.07 mag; 3.82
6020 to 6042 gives -0.08 mag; 3.85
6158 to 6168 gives 0.18 mag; 3.04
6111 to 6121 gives -0.10 mag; 3.93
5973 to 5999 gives -0.03 mag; 3.7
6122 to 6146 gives -0.03 mag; 3.68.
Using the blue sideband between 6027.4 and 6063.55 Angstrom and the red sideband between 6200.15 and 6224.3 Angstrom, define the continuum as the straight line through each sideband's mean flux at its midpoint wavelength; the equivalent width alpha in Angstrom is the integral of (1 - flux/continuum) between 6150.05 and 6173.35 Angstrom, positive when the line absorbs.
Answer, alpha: 2.0 Angstrom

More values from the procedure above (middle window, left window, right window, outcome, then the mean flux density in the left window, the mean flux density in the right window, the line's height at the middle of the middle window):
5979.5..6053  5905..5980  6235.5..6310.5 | -4.6 Angstrom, 3.58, 3.52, 3.56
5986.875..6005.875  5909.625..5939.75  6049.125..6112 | -0.2 Angstrom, 3.5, 3.89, 3.68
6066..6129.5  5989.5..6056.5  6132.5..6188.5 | -1.9 Angstrom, 3.82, 3.6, 3.7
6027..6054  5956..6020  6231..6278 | -2.2 Angstrom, 3.7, 3.37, 3.64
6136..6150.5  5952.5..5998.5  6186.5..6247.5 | -1.3 Angstrom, 3.68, 3.43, 3.51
